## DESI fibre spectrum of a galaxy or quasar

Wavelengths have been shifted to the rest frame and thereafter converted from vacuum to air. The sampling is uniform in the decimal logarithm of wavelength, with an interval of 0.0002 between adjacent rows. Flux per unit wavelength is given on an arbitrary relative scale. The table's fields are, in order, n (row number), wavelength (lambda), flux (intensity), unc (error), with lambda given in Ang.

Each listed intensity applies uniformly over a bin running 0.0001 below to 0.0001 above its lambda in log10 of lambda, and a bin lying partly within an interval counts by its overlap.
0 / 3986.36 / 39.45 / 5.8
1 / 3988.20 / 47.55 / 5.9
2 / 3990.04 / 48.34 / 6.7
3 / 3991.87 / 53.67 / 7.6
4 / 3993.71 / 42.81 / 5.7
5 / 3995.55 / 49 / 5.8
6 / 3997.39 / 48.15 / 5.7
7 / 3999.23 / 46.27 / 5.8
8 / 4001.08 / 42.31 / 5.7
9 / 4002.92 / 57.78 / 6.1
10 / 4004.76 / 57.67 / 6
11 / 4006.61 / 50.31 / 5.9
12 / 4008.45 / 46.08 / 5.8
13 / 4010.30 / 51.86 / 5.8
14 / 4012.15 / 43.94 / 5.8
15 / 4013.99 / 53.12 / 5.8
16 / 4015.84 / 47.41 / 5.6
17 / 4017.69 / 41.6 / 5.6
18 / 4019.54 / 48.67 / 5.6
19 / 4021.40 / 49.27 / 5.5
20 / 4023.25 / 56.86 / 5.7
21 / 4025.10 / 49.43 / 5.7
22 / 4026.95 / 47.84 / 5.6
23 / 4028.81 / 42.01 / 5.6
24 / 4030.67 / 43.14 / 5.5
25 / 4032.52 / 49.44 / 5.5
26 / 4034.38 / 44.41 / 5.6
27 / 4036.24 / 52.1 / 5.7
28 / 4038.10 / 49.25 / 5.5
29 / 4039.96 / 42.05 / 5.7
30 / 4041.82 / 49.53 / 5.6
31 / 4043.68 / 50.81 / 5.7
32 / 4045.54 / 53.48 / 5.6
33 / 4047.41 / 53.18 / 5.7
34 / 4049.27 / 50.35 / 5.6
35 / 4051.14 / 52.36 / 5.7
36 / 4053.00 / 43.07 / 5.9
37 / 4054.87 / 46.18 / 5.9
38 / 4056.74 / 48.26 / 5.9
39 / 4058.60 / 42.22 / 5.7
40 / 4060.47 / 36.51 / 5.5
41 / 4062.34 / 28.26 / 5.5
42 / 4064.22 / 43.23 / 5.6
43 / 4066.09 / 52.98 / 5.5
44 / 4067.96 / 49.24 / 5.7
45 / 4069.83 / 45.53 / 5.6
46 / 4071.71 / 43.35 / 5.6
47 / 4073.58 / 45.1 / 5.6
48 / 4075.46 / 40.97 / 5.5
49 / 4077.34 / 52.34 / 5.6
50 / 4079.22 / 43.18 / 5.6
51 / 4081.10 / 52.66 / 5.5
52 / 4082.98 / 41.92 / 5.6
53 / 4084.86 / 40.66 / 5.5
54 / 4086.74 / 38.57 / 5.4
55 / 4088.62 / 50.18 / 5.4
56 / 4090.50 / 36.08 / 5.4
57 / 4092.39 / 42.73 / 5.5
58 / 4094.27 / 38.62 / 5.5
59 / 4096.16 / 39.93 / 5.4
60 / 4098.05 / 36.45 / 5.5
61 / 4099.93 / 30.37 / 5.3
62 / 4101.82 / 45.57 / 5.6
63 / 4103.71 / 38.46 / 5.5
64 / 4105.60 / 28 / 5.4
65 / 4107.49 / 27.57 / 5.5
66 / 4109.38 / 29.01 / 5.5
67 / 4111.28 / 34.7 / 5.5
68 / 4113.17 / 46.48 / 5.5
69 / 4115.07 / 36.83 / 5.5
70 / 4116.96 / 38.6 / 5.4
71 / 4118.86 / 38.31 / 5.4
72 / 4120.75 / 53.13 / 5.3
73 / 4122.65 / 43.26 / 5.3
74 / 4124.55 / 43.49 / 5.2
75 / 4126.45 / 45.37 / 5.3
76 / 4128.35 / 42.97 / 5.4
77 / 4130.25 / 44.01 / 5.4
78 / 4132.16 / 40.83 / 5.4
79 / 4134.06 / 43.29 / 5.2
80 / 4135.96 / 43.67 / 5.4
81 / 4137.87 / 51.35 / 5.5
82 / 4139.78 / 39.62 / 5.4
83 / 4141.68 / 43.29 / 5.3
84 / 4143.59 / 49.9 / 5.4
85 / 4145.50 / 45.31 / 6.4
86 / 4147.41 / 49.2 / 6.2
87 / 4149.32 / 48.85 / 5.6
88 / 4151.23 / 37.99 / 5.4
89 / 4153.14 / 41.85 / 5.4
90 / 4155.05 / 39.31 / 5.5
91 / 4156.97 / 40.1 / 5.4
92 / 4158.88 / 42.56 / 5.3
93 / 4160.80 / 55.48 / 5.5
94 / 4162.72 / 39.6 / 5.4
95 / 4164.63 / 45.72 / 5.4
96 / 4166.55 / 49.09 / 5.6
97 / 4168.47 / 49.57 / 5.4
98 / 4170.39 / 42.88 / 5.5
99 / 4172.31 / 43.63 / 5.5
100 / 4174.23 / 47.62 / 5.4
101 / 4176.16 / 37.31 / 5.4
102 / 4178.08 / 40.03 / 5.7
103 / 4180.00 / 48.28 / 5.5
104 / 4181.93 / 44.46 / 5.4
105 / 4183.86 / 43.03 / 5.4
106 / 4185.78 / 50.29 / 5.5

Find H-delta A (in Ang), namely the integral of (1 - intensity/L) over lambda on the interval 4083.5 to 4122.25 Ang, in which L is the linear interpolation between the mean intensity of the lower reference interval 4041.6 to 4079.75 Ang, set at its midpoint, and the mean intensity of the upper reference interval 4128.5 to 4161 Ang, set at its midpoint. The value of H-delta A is 5.6 Ang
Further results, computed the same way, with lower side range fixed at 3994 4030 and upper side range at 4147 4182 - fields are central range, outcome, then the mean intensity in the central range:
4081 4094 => 1.2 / 42.4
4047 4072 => 1.1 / 45.2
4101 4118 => 3.6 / 36.1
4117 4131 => 0.5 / 44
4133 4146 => 0.0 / 45.2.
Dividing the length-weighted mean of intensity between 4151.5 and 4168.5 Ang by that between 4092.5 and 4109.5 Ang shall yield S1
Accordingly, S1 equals 1.25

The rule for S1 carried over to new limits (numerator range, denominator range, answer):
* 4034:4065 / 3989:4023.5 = 0.94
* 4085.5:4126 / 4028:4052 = 0.80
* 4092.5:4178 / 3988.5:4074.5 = 0.88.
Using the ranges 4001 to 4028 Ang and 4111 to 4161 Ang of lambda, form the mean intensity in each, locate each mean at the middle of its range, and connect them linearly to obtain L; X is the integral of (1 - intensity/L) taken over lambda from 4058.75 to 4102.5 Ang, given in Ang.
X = 3.9 Ang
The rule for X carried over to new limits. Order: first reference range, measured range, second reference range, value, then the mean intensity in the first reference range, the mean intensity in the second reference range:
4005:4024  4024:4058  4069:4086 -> -0.6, 49.1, 45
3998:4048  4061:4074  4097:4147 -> 0.4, 48.8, 40.9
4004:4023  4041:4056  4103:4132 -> -1.3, 49.2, 39.4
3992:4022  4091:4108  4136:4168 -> 3.6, 48.6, 45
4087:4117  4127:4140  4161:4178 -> -1.0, 37.5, 44.7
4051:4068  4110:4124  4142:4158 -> 0.8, 43.6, 44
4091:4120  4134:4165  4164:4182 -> -1.9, 36.9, 44.9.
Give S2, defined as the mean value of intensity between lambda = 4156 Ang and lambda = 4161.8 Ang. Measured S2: 45.9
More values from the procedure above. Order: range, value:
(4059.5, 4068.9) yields 42.1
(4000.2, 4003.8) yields 50.1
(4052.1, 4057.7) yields 45.9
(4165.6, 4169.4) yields 49.3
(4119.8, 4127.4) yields 46.3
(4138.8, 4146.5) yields 44.6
